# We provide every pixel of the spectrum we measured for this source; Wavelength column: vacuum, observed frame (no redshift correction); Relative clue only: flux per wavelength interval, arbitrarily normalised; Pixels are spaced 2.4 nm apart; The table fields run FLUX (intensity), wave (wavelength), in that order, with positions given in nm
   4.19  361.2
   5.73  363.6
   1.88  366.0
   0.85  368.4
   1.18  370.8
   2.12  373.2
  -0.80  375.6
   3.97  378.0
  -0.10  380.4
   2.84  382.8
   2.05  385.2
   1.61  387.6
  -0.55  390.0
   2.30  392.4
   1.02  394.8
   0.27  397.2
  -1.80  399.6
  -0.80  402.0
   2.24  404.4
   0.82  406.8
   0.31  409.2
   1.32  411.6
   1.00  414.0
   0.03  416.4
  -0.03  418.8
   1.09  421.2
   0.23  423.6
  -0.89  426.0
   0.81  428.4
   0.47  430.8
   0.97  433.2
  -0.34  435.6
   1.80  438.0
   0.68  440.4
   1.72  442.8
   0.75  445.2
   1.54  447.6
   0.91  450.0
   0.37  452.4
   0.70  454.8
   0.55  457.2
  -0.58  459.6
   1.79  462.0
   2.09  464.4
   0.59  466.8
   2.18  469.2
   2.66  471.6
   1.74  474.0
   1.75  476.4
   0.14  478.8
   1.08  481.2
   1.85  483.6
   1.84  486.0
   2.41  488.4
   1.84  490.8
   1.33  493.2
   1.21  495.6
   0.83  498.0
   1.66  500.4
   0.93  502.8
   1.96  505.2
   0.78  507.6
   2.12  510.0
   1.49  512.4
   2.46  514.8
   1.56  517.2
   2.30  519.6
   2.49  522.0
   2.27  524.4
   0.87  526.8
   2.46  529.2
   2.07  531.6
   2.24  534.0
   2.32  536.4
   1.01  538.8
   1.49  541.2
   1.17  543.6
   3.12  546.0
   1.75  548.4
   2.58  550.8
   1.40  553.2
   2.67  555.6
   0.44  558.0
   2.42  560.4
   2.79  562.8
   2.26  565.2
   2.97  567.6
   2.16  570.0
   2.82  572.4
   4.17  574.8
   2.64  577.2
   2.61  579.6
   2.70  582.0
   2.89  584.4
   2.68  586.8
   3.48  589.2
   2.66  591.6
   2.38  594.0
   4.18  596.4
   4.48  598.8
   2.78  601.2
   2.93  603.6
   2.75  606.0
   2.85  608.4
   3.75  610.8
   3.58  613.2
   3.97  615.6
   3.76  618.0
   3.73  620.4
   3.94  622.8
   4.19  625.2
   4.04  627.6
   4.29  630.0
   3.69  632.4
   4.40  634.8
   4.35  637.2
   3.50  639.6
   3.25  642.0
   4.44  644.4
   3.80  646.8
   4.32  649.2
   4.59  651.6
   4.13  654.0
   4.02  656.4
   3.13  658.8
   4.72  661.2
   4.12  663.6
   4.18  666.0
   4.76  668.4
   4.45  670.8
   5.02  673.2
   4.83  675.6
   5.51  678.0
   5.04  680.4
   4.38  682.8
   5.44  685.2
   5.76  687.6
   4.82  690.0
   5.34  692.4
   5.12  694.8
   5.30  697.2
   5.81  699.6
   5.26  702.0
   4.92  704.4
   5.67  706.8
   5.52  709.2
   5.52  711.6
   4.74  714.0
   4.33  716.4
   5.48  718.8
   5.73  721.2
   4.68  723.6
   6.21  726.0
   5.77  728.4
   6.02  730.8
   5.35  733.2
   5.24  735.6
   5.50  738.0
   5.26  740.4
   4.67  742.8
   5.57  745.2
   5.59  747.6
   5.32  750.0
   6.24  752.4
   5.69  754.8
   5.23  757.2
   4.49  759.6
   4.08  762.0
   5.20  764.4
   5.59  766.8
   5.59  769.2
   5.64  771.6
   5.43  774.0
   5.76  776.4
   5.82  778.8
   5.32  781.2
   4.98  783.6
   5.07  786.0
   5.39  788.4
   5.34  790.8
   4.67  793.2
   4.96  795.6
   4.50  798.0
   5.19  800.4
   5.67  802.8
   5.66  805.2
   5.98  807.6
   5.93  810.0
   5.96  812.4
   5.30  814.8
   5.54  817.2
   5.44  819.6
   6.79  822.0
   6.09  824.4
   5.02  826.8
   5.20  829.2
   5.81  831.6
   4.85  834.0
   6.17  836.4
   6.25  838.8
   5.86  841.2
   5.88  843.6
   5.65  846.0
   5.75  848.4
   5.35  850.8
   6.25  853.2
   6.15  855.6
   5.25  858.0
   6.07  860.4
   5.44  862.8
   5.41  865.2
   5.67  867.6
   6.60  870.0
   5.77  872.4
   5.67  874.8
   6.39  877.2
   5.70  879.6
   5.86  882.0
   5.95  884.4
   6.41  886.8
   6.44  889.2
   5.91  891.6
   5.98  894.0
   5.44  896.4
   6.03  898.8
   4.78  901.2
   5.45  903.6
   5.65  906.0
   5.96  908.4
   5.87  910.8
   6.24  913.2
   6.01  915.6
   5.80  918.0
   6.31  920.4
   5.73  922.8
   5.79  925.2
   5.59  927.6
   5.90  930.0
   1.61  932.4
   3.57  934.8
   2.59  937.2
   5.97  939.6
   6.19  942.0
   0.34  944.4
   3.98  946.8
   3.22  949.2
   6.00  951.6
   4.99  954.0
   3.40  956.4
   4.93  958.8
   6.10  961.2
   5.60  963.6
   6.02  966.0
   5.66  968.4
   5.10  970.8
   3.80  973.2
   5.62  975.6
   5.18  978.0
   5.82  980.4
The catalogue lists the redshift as 0.53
